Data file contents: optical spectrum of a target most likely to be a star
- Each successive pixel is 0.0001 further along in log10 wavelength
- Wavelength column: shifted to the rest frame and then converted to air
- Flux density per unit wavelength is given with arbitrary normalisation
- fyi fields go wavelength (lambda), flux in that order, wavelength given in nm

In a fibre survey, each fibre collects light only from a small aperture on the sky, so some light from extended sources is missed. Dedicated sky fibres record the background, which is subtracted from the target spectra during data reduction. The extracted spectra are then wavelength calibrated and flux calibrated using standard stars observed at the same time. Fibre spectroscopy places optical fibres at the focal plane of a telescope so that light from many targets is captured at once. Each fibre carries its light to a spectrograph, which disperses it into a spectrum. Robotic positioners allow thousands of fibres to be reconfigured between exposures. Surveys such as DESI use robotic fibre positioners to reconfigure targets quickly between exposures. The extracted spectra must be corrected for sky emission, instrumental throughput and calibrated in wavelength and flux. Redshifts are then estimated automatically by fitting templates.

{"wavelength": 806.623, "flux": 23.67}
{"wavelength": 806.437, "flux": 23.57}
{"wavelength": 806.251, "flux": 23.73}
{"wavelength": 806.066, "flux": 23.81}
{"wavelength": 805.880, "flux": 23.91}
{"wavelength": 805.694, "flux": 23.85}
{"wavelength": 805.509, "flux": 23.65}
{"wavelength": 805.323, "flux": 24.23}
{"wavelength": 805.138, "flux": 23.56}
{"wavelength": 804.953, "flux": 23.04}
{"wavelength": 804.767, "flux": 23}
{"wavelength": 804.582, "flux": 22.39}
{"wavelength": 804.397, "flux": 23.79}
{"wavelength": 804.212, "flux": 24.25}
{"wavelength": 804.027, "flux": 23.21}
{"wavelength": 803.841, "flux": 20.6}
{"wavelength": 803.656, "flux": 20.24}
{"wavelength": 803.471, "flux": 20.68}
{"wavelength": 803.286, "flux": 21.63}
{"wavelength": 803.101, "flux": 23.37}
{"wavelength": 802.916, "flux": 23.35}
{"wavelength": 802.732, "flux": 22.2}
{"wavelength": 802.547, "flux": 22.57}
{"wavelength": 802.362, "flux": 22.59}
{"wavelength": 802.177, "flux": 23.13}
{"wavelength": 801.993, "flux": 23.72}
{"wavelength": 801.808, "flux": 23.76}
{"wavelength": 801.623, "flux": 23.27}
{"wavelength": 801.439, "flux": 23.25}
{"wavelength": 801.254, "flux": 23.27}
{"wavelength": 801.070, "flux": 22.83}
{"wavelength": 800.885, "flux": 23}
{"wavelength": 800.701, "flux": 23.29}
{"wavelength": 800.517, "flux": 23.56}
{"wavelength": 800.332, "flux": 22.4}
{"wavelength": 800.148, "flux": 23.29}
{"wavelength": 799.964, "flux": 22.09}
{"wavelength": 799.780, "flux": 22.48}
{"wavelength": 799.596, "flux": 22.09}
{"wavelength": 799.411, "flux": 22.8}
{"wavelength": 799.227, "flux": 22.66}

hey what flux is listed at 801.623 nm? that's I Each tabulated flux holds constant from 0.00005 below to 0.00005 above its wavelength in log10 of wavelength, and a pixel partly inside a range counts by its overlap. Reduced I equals 23.27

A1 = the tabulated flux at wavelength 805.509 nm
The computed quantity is 23.65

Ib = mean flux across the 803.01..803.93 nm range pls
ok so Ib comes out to 21.3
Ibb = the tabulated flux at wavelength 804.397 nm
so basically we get 23.79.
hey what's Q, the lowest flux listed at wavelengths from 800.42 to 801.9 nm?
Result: 22.83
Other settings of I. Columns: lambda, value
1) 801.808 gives 23.76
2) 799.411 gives 22.8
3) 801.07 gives 22.83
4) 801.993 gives 23.72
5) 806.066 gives 23.81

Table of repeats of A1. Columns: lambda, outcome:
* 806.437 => 23.57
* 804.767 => 23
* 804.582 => 22.39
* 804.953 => 23.04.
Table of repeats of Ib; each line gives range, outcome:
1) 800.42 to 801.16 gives 23.2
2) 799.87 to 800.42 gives 22.6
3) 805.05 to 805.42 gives 23.9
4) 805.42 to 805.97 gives 23.8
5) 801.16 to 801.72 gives 23.3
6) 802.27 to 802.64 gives 22.6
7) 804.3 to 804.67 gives 23.1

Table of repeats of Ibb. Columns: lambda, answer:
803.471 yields 20.68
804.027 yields 23.21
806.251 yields 23.73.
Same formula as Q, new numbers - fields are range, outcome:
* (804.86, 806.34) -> 23.04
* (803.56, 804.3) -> 20.24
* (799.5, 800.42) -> 22.09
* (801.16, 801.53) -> 23.25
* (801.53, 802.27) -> 23.13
